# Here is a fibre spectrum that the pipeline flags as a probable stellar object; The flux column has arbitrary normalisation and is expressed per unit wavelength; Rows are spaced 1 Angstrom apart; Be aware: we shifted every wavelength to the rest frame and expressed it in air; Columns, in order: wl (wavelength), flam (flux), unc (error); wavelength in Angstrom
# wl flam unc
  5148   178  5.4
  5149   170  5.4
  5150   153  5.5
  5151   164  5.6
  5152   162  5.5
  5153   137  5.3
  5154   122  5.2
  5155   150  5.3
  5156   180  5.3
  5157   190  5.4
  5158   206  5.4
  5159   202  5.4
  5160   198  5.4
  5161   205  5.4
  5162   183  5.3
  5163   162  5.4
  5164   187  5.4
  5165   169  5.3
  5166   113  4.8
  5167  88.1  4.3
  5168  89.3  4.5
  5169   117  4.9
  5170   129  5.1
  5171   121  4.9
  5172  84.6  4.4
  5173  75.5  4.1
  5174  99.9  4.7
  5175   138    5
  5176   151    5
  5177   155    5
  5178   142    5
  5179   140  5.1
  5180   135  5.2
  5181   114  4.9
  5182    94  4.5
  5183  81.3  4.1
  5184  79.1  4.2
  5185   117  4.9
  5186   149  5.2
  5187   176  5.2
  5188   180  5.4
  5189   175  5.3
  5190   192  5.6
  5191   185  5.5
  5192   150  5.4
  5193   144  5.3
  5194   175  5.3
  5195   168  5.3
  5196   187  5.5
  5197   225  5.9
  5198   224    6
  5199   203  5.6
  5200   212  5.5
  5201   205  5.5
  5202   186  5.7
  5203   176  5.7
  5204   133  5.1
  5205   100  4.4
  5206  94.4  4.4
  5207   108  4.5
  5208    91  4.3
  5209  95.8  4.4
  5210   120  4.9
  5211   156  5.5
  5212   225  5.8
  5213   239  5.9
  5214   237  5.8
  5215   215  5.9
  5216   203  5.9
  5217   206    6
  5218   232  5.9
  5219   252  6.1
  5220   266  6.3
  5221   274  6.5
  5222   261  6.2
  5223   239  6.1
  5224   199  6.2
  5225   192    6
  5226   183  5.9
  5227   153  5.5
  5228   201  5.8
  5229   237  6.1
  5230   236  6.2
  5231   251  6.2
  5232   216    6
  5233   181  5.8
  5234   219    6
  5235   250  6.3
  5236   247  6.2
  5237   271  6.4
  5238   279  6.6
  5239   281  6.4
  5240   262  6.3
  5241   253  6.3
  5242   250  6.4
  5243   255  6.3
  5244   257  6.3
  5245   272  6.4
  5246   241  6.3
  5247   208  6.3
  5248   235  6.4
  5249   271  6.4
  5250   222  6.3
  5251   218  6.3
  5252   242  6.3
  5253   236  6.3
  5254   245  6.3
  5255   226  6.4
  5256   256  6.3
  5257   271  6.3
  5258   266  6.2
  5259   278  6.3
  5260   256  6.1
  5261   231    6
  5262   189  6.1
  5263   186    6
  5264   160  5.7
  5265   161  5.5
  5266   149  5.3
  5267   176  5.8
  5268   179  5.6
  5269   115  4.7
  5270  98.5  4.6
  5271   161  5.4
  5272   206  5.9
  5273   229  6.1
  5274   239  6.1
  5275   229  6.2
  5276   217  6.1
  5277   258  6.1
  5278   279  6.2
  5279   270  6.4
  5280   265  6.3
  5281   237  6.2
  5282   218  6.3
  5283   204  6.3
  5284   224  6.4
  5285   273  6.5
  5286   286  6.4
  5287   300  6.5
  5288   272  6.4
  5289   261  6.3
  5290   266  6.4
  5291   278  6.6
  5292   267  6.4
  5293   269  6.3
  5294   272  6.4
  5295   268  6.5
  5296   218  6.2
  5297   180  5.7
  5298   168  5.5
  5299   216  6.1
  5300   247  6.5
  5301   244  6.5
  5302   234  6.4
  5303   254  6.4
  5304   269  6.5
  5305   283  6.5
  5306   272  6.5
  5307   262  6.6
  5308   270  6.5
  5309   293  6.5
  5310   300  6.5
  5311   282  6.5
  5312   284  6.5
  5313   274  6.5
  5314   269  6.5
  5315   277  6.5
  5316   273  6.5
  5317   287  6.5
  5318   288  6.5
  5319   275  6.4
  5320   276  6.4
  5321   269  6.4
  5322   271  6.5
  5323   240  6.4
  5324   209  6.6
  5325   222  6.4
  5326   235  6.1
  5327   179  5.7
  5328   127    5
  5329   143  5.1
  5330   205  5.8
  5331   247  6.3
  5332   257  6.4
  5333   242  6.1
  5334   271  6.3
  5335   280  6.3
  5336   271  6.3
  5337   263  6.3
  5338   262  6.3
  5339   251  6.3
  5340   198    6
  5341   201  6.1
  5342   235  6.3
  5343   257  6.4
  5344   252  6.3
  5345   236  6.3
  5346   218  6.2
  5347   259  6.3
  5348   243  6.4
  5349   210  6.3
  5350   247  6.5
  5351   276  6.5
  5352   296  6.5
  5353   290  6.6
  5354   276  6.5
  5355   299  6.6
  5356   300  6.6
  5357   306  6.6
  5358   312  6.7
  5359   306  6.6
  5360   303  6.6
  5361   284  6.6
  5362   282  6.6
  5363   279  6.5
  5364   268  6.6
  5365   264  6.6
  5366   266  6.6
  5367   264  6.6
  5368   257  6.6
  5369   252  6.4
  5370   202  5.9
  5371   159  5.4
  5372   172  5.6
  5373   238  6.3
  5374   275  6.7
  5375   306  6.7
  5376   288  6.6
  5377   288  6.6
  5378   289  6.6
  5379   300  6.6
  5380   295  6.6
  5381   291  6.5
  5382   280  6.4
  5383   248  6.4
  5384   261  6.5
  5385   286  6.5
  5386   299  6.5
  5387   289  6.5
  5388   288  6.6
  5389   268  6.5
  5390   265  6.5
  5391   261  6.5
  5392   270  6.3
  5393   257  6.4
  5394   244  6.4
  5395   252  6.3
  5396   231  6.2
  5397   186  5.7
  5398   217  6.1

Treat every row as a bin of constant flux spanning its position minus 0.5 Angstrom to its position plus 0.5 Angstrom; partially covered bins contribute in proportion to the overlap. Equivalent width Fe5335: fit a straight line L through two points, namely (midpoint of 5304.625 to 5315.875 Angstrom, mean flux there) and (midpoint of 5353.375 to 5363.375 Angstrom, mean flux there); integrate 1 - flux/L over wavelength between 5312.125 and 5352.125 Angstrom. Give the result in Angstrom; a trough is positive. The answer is 5.8 Angstrom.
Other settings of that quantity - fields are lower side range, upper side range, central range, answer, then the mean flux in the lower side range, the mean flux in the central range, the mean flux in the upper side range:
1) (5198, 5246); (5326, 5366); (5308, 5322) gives -2.13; 211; 280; 254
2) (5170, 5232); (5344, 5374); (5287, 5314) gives -3.69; 171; 259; 261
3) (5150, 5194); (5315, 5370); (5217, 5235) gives -4.35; 145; 223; 255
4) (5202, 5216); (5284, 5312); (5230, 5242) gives -3.75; 156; 246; 259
